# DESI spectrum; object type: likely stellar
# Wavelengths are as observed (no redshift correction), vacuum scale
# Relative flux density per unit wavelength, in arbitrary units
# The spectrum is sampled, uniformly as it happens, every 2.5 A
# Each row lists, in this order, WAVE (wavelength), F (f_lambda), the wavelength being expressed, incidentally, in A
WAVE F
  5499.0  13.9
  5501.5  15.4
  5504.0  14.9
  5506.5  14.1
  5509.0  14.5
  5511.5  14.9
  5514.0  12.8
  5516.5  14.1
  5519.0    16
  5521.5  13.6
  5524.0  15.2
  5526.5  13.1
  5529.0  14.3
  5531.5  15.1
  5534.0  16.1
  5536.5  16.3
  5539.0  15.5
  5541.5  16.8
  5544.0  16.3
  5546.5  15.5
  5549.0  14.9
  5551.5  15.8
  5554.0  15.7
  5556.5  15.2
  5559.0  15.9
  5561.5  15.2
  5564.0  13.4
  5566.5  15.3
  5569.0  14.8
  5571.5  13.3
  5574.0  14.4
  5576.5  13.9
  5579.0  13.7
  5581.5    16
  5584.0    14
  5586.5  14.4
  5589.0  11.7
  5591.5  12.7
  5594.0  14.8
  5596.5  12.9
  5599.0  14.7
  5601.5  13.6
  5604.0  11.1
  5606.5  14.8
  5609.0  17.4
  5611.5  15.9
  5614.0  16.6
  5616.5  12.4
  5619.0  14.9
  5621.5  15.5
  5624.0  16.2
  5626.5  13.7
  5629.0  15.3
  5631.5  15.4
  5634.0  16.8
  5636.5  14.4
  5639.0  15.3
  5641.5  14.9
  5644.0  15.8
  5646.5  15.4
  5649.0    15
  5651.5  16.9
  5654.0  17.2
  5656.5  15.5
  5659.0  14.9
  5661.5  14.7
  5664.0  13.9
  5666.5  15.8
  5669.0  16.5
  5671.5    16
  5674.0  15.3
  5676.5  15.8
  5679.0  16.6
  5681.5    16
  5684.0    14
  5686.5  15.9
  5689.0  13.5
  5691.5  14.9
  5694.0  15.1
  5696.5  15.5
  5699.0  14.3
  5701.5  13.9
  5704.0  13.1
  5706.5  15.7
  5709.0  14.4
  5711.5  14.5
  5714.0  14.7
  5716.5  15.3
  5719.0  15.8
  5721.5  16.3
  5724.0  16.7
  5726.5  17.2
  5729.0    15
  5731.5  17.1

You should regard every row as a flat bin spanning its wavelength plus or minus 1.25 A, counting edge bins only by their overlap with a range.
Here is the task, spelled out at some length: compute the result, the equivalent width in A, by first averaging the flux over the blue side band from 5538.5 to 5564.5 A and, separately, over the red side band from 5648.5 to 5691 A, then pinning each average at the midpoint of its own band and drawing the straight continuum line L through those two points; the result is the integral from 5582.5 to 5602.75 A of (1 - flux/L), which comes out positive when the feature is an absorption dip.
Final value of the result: 2.47 A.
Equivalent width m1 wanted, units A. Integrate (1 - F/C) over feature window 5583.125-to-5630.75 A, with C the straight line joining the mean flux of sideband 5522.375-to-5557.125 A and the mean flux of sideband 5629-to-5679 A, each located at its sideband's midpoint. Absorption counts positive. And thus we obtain 3.5 A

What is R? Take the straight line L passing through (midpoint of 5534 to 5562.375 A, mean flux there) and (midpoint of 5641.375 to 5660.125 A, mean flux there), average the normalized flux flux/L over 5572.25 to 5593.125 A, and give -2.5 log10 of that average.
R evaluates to 0.14 mag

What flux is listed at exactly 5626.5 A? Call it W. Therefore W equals 13.7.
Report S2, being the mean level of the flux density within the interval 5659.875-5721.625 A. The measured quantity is 15.1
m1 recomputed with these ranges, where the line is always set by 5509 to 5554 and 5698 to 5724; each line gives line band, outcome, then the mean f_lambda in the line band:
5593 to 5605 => 1.3 A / 13.4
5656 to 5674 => -0.5 A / 15.3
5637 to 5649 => -0.2 A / 15.3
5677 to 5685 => -0.4 A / 15.6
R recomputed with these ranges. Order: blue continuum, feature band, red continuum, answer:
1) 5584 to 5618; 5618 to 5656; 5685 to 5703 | -0.087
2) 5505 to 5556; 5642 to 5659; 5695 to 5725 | -0.058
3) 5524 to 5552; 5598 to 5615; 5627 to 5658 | 0.049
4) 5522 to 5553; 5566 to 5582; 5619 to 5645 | 0.071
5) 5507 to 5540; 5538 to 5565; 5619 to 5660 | -0.042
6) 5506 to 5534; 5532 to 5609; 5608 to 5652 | 0.013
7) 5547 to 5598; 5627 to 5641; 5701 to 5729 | -0.039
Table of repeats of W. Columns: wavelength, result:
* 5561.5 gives 15.2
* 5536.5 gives 16.3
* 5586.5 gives 14.4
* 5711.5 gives 14.5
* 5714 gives 14.7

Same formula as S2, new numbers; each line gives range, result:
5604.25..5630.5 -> 15.1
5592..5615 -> 14.6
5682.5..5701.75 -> 14.7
